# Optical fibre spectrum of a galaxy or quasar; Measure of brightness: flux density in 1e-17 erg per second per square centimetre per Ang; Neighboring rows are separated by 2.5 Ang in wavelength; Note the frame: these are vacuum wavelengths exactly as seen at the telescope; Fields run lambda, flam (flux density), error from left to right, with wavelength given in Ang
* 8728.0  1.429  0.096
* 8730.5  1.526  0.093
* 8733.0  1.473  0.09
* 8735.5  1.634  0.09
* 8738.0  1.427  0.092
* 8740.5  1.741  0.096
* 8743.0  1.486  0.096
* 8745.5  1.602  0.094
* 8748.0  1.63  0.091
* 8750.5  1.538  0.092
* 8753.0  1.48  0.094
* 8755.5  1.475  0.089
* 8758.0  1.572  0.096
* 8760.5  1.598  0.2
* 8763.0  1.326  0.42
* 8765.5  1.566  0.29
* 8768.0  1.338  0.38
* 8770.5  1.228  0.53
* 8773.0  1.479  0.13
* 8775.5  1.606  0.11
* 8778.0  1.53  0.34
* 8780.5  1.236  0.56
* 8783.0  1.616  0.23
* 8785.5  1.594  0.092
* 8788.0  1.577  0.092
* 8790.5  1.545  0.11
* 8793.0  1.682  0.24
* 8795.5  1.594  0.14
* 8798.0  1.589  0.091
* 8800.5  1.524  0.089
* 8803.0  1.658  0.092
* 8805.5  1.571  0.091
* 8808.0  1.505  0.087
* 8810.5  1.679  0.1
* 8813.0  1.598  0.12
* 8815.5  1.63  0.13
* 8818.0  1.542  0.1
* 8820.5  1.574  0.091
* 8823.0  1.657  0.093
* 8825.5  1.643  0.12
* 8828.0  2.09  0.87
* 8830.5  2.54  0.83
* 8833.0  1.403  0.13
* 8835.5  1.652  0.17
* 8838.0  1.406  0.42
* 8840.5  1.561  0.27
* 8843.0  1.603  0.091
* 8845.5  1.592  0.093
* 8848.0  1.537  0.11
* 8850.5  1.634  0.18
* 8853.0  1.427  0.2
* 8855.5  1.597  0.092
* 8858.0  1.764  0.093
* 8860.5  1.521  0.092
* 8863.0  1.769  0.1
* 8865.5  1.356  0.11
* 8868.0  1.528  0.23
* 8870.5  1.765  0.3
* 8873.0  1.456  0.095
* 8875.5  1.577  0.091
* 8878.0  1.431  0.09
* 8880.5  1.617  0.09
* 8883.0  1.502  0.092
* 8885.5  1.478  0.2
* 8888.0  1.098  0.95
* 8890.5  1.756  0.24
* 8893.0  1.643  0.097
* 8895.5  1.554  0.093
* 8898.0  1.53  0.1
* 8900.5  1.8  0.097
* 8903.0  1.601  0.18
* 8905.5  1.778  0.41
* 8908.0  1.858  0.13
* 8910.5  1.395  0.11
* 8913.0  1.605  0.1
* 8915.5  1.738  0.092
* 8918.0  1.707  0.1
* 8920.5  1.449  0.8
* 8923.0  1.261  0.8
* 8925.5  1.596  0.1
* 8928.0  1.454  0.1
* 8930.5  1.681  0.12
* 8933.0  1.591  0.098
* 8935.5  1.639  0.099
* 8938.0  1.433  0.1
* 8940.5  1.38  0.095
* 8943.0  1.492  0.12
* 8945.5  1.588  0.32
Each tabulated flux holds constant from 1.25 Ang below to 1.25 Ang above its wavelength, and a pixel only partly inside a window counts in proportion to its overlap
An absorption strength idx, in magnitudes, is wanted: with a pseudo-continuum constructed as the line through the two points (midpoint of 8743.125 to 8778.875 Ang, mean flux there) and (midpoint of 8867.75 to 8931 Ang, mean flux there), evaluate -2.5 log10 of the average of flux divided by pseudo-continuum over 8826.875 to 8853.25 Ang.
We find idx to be -0.10 mag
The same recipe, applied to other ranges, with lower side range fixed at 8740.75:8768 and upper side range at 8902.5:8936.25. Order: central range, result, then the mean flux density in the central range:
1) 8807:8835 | -0.11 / 1.71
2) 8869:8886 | 0.02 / 1.55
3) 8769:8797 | 0.02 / 1.52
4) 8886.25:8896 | 0.05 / 1.51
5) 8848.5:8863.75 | -0.03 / 1.61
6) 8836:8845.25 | 0.02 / 1.54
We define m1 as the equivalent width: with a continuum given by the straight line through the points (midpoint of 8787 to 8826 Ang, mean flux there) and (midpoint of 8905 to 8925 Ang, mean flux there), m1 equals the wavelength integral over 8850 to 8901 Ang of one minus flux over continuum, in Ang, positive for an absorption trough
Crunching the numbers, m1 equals 1.2 Ang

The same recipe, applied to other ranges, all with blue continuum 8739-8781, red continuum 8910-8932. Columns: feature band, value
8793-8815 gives -1.2 Ang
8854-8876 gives -0.9 Ang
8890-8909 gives -1.8 Ang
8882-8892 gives 0.5 Ang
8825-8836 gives -2.7 Ang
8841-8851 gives -0.4 Ang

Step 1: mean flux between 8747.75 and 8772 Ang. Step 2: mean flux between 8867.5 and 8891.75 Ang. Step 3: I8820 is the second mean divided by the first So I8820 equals 1.0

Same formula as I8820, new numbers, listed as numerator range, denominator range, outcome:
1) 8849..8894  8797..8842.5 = 0.94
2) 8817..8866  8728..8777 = 1.09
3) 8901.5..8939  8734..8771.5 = 1.05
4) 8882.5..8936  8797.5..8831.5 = 0.93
